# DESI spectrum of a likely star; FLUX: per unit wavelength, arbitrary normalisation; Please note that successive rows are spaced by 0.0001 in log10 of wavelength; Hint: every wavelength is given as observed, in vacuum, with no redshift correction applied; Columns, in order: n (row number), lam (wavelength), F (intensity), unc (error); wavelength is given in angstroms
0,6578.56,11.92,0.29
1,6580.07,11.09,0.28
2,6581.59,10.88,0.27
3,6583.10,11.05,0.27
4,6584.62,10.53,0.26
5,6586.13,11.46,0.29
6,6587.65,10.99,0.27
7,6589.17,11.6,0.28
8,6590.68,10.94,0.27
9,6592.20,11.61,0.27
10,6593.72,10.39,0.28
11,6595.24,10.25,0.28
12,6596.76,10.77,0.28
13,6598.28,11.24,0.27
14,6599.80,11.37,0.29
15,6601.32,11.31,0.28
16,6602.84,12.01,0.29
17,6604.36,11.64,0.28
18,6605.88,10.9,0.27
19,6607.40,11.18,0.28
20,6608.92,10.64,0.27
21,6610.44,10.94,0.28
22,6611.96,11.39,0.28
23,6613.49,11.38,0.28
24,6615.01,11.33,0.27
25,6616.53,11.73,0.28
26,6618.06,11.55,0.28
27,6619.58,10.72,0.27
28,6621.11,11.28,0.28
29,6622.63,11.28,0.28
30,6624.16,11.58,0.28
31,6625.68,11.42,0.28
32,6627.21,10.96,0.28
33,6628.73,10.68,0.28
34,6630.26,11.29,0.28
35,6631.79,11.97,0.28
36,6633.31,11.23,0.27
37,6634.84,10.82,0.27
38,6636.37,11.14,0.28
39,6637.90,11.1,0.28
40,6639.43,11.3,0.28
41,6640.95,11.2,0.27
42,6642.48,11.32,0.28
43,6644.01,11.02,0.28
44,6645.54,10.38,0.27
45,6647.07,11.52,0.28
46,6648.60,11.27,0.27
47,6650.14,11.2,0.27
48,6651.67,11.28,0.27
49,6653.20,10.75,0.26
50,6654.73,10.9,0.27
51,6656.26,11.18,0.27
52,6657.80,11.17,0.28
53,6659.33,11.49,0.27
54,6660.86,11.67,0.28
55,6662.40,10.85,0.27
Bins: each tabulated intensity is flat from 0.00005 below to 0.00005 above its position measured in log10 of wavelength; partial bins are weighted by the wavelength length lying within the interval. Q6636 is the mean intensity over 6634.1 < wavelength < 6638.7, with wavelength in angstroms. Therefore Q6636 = 11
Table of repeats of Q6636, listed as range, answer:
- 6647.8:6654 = 11.1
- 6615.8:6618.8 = 11.6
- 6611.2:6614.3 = 11.4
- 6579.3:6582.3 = 11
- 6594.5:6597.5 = 10.5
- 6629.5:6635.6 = 11.3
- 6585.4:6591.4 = 11.3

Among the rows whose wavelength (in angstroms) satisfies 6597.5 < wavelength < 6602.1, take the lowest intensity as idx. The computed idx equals 11.24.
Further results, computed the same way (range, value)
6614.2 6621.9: 10.72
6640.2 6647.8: 10.38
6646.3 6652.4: 11.2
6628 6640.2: 10.68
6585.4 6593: 10.94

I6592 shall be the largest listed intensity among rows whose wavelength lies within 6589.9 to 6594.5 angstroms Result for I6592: 11.61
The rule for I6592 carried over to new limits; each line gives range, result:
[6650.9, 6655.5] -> 11.28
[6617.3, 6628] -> 11.58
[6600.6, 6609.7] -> 12.01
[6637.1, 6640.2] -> 11.3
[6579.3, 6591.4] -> 11.6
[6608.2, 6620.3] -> 11.73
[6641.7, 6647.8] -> 11.52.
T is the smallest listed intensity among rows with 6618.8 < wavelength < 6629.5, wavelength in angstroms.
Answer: 10.68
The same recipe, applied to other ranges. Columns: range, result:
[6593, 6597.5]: 10.25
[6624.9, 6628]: 10.96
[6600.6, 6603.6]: 11.31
